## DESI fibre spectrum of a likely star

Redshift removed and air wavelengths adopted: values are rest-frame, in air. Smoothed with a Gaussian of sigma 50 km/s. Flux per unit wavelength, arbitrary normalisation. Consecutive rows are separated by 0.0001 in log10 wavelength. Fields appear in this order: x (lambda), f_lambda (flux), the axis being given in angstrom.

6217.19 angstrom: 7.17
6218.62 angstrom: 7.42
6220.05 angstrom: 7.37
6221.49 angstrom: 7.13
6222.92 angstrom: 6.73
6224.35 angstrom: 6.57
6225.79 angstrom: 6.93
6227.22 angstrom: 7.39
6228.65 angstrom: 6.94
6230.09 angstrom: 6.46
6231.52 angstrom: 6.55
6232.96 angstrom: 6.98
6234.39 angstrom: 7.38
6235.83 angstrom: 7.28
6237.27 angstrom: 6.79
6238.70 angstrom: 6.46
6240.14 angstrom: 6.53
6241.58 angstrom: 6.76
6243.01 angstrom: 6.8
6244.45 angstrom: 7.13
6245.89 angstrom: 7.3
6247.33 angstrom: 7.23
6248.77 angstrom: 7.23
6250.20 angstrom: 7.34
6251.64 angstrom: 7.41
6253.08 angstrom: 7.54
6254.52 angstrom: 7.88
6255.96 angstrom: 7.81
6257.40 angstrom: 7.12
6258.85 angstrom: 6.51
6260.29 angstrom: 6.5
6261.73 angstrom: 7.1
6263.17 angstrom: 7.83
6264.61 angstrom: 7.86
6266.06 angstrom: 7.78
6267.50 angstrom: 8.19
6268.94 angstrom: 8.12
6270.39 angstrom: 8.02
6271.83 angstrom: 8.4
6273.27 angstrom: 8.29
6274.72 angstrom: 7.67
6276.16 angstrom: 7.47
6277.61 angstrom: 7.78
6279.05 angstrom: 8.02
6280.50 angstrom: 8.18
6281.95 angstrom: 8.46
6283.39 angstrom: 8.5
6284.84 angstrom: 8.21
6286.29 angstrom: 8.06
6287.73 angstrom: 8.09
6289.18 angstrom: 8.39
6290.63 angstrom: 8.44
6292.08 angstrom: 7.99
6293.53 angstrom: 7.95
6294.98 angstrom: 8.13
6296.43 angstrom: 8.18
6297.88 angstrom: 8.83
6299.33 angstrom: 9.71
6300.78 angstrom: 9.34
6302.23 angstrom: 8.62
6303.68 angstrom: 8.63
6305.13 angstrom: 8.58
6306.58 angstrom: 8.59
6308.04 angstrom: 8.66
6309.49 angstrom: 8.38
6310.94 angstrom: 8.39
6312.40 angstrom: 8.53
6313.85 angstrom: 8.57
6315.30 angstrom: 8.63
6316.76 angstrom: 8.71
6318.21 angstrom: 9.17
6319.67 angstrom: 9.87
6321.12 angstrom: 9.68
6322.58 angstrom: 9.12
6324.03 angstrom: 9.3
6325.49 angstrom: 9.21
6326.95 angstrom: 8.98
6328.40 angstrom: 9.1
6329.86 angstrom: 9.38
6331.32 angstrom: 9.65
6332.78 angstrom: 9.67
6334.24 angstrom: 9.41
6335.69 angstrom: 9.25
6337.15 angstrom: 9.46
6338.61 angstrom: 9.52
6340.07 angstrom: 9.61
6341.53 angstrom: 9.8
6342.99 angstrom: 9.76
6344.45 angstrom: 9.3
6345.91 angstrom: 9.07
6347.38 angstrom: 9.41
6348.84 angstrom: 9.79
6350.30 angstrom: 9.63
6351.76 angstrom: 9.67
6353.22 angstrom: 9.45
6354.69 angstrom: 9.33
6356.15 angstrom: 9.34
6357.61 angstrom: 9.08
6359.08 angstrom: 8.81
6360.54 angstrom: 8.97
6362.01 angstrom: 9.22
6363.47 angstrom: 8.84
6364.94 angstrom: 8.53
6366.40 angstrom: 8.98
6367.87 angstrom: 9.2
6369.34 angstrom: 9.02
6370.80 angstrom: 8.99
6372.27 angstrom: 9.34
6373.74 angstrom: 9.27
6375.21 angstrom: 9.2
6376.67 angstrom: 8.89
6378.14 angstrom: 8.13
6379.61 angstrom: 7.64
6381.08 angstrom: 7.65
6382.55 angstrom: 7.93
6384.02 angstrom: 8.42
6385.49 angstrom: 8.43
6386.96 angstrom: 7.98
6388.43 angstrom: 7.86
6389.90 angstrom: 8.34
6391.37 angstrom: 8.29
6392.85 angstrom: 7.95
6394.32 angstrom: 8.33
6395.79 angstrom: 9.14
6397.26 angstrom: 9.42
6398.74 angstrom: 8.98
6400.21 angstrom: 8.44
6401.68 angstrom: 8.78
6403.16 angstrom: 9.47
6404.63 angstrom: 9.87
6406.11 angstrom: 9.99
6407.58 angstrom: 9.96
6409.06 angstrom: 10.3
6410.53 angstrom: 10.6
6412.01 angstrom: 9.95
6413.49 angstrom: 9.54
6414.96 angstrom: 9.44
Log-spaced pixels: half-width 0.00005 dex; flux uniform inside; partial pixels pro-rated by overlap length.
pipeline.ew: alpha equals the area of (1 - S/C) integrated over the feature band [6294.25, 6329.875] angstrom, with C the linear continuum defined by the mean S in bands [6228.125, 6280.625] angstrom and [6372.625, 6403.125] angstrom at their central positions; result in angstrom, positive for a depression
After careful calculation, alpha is -4.7 angstrom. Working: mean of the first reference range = 7.36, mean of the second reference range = 8.49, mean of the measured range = 8.88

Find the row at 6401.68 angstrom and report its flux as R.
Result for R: 8.78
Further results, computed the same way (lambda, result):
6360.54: 8.97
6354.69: 9.33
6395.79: 9.14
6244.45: 7.13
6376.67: 8.89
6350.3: 9.63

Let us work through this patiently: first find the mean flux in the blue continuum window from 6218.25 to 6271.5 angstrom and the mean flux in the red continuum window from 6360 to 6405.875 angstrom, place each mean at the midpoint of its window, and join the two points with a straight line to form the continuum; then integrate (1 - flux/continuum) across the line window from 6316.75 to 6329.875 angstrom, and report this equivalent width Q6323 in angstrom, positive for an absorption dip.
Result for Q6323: -2.0 angstrom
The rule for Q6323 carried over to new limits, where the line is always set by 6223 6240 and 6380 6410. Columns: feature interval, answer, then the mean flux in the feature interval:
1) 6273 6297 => -1.96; 8.1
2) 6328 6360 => -4.90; 9.43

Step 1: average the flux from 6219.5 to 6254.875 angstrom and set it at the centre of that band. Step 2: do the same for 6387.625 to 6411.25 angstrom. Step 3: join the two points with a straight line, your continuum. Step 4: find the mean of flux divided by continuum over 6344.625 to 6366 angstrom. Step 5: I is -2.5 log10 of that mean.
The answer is -0.08 mag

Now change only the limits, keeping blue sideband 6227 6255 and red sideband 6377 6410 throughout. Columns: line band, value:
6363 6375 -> -0.07 mag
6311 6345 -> -0.16 mag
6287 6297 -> -0.08 mag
